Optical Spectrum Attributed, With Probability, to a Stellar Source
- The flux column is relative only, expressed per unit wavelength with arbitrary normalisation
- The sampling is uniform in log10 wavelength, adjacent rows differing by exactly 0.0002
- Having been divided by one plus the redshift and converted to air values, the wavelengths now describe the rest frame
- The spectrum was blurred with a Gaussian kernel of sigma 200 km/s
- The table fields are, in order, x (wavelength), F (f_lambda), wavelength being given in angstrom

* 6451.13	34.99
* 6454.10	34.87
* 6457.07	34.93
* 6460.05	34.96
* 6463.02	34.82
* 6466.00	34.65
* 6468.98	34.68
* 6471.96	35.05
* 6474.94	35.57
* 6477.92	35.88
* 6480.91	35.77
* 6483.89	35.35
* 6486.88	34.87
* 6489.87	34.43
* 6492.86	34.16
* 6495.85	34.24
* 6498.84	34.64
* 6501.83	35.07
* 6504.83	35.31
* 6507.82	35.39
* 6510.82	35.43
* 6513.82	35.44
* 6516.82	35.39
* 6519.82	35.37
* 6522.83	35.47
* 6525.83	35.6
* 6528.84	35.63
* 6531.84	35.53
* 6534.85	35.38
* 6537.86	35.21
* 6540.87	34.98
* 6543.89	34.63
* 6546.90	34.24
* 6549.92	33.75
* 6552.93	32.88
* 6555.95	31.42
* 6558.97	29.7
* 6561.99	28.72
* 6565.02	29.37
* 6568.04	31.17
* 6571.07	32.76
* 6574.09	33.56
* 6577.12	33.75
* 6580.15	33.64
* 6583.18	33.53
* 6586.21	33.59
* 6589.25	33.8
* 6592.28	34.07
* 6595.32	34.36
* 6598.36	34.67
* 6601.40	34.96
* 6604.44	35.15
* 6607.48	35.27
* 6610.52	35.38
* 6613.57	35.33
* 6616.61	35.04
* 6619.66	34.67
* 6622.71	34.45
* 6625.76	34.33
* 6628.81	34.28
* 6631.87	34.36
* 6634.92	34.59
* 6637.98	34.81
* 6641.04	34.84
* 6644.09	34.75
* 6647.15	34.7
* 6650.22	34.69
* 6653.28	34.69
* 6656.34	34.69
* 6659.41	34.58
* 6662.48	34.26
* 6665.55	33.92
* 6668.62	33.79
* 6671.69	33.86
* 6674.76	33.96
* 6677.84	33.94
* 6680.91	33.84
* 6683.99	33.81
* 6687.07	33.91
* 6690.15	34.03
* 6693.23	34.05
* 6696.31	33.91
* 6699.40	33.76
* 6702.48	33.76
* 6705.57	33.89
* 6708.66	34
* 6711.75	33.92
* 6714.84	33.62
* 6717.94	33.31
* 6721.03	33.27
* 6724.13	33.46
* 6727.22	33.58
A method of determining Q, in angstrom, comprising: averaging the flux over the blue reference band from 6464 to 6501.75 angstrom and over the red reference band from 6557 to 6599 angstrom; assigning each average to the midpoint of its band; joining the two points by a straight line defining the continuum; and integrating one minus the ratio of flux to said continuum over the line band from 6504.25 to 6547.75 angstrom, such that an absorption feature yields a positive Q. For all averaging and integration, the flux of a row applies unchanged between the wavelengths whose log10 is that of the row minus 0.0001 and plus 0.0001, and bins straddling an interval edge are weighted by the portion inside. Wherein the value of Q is -1.8 angstrom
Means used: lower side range 34.9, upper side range 32.6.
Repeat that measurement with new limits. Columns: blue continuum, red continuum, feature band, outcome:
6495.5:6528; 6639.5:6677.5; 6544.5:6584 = 3.07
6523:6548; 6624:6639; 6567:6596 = 1.17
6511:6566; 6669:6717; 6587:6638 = -1.17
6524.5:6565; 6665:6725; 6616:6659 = -1.20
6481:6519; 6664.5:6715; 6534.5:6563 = 1.36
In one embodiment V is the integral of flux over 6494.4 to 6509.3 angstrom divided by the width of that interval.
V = 34.9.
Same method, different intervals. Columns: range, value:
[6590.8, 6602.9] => 34.5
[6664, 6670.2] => 33.9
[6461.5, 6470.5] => 34.7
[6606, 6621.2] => 35.1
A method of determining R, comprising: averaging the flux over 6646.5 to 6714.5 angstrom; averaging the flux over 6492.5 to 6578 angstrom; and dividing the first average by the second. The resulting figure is 1.00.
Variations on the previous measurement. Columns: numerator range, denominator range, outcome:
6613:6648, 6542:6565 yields 1.08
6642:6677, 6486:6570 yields 1.01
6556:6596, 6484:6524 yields 0.92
